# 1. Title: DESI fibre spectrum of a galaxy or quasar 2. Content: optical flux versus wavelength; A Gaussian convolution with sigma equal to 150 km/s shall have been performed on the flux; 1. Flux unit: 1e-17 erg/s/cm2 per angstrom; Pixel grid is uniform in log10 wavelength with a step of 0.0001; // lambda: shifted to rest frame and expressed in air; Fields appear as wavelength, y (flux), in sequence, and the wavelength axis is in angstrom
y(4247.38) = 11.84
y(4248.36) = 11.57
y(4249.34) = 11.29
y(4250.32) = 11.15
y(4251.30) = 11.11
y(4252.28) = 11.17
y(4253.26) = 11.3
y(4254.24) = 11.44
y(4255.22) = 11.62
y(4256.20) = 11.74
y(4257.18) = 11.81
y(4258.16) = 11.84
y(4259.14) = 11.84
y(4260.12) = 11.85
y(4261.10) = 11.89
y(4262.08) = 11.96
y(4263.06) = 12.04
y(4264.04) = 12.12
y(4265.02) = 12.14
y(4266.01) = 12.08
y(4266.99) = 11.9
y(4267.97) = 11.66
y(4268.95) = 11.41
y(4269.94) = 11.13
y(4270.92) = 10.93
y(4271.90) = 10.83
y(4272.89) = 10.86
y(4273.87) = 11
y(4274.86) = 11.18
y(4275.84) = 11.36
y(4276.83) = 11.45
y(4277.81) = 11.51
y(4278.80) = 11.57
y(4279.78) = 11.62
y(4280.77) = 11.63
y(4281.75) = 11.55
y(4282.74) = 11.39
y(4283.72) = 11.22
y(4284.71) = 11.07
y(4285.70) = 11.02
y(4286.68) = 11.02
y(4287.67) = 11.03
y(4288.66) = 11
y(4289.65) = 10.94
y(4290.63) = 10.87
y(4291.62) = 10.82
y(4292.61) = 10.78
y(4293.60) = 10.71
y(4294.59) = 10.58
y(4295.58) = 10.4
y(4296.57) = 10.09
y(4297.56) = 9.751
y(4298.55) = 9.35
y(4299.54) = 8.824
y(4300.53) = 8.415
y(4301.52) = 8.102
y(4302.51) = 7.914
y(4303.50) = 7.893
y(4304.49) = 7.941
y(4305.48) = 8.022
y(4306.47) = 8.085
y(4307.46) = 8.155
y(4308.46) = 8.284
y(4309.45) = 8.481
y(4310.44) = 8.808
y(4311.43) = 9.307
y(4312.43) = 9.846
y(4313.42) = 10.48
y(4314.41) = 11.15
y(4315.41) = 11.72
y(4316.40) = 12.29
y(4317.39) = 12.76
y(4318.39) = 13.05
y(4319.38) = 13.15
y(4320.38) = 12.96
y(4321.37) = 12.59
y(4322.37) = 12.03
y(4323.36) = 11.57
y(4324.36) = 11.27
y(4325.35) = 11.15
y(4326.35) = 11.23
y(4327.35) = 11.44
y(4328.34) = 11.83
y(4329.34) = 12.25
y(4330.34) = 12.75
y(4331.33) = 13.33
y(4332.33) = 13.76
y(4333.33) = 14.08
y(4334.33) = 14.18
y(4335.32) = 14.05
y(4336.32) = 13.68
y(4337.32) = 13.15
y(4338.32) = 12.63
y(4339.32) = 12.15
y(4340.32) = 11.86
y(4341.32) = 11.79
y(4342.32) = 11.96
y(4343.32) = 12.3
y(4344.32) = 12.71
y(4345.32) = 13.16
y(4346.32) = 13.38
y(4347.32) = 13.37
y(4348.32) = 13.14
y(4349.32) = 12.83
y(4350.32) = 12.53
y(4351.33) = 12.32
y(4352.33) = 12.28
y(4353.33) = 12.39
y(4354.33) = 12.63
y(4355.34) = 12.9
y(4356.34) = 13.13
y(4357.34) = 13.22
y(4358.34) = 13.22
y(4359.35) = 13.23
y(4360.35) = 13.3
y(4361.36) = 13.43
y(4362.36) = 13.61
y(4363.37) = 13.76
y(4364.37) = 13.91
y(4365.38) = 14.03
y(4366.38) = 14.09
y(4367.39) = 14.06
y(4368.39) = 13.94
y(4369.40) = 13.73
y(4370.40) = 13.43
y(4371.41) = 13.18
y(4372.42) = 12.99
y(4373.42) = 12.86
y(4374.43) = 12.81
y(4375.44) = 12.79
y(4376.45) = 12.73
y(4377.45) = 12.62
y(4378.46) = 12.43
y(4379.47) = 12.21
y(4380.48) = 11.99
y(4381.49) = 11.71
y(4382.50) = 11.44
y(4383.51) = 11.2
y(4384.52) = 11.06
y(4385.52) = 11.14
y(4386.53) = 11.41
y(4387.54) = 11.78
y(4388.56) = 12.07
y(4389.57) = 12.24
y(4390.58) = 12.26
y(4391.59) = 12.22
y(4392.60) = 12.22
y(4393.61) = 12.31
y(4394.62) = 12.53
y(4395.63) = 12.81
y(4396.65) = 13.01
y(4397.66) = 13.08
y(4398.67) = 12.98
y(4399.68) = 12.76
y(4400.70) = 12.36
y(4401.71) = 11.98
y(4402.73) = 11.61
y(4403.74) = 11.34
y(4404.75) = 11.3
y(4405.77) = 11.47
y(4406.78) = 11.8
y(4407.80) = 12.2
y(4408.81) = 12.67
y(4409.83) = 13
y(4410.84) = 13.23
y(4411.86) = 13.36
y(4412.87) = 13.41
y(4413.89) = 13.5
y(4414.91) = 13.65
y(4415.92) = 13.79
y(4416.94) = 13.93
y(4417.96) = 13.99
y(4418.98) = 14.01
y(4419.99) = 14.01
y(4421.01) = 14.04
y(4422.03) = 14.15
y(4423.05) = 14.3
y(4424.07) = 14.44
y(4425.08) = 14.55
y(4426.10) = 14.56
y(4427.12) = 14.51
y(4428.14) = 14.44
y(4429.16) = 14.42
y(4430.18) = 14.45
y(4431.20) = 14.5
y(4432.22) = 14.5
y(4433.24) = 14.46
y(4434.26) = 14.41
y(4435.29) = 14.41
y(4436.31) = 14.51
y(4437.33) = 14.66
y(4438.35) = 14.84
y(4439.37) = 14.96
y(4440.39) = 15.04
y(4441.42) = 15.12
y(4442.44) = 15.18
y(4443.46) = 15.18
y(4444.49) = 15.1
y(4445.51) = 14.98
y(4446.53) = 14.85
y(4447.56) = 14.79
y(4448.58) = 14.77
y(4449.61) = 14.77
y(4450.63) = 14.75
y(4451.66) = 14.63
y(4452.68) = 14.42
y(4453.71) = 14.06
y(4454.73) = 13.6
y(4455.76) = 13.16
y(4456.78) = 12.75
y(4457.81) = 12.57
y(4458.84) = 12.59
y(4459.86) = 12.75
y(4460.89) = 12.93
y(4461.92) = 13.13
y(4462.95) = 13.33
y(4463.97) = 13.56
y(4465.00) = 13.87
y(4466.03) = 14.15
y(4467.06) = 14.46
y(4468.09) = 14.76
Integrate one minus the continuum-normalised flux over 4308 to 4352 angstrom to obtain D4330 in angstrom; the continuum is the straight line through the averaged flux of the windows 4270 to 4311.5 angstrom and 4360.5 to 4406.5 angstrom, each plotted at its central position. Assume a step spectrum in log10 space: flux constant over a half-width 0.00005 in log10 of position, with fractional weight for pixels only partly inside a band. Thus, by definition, -3.66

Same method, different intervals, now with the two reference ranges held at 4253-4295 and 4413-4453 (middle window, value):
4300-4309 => 2.9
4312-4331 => 0.7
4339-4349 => 0.1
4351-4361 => 0.1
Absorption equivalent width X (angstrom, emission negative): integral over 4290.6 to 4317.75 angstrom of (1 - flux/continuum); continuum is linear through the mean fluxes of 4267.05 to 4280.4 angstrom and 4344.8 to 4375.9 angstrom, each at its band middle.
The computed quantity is 5.4 angstrom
